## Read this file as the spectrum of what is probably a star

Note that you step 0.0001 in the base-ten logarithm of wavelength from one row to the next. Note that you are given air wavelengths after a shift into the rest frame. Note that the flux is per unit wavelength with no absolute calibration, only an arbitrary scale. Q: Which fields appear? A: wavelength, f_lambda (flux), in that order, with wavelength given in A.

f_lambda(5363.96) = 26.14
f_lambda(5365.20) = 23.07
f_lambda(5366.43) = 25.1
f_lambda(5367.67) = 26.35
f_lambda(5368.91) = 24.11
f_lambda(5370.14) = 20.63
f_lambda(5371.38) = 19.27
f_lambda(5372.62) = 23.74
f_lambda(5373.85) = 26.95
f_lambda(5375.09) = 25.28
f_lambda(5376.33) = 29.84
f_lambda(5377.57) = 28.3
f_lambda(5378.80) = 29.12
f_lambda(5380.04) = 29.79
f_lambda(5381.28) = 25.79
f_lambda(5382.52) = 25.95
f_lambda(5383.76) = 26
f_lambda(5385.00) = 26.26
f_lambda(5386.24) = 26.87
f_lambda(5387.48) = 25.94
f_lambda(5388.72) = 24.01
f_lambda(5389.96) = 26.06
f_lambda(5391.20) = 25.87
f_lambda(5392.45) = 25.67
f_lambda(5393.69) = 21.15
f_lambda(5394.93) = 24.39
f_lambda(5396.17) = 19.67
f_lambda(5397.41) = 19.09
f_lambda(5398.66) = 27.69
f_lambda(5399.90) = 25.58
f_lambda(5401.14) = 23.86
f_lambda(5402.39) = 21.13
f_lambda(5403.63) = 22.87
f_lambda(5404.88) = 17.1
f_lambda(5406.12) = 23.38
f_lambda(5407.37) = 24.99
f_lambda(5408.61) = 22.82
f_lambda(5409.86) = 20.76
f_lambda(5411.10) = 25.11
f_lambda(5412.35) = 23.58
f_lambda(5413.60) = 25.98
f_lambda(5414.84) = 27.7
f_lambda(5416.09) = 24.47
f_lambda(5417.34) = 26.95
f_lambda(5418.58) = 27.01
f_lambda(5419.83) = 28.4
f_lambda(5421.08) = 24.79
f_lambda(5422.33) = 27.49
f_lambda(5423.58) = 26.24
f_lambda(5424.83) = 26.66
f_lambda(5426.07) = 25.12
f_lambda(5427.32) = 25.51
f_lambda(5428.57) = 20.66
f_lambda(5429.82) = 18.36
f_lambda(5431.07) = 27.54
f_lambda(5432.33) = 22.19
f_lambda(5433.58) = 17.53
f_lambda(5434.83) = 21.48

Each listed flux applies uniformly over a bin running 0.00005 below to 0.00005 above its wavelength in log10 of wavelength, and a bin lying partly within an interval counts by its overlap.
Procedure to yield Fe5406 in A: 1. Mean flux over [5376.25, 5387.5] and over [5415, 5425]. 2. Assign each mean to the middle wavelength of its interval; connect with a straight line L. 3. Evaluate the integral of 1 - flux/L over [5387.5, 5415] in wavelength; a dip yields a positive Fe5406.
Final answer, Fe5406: 3.5 A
